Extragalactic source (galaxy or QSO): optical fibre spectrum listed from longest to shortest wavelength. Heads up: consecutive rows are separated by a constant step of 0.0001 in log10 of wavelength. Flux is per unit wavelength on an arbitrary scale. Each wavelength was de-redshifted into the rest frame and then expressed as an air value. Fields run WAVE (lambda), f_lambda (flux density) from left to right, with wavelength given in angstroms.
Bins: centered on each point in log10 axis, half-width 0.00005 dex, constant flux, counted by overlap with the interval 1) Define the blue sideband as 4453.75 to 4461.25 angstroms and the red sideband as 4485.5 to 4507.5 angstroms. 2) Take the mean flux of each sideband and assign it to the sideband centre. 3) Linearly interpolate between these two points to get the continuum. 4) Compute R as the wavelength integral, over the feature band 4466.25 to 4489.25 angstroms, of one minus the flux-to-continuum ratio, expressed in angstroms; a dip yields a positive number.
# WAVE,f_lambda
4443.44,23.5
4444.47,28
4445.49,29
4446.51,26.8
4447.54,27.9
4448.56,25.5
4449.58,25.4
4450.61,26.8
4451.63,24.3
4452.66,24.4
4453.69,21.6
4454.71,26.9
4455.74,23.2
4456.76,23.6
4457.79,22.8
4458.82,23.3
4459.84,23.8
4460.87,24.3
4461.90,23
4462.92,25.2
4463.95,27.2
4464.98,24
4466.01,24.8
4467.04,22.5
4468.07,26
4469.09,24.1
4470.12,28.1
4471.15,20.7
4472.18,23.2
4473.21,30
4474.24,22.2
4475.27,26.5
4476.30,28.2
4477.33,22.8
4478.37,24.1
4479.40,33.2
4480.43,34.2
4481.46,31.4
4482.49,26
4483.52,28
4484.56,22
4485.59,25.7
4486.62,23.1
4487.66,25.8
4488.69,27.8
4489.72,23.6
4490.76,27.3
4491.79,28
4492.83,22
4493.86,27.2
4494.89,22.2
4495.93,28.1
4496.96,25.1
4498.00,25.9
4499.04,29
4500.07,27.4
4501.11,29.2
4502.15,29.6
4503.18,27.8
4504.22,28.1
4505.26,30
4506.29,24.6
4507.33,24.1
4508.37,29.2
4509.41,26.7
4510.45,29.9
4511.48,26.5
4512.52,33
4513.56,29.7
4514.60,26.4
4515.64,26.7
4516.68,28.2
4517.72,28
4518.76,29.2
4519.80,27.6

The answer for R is -0.8 angstroms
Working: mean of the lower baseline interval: 23.8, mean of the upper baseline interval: 26.5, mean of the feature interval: 26.1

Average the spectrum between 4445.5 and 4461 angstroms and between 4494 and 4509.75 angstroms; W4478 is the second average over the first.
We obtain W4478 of 1.1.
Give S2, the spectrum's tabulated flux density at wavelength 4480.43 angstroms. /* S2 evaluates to 34.2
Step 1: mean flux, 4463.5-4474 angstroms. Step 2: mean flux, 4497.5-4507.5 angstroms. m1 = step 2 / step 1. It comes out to 1.11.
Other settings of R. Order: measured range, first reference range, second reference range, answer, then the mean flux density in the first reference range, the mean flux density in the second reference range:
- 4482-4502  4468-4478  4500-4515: 0.6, 25.1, 28.2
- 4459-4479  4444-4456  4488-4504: 1.1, 25.9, 26.7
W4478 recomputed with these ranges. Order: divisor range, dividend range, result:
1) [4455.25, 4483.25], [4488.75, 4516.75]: 1.07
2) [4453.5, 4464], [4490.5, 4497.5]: 1.07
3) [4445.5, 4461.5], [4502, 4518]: 1.13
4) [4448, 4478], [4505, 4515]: 1.14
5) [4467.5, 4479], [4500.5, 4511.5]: 1.11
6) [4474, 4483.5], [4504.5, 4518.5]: 1.01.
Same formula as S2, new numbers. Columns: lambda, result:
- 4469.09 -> 24.1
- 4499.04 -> 29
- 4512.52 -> 33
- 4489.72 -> 23.6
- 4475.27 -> 26.5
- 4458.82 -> 23.3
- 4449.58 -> 25.4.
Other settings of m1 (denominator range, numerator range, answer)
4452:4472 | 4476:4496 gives 1.10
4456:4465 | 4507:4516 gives 1.17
